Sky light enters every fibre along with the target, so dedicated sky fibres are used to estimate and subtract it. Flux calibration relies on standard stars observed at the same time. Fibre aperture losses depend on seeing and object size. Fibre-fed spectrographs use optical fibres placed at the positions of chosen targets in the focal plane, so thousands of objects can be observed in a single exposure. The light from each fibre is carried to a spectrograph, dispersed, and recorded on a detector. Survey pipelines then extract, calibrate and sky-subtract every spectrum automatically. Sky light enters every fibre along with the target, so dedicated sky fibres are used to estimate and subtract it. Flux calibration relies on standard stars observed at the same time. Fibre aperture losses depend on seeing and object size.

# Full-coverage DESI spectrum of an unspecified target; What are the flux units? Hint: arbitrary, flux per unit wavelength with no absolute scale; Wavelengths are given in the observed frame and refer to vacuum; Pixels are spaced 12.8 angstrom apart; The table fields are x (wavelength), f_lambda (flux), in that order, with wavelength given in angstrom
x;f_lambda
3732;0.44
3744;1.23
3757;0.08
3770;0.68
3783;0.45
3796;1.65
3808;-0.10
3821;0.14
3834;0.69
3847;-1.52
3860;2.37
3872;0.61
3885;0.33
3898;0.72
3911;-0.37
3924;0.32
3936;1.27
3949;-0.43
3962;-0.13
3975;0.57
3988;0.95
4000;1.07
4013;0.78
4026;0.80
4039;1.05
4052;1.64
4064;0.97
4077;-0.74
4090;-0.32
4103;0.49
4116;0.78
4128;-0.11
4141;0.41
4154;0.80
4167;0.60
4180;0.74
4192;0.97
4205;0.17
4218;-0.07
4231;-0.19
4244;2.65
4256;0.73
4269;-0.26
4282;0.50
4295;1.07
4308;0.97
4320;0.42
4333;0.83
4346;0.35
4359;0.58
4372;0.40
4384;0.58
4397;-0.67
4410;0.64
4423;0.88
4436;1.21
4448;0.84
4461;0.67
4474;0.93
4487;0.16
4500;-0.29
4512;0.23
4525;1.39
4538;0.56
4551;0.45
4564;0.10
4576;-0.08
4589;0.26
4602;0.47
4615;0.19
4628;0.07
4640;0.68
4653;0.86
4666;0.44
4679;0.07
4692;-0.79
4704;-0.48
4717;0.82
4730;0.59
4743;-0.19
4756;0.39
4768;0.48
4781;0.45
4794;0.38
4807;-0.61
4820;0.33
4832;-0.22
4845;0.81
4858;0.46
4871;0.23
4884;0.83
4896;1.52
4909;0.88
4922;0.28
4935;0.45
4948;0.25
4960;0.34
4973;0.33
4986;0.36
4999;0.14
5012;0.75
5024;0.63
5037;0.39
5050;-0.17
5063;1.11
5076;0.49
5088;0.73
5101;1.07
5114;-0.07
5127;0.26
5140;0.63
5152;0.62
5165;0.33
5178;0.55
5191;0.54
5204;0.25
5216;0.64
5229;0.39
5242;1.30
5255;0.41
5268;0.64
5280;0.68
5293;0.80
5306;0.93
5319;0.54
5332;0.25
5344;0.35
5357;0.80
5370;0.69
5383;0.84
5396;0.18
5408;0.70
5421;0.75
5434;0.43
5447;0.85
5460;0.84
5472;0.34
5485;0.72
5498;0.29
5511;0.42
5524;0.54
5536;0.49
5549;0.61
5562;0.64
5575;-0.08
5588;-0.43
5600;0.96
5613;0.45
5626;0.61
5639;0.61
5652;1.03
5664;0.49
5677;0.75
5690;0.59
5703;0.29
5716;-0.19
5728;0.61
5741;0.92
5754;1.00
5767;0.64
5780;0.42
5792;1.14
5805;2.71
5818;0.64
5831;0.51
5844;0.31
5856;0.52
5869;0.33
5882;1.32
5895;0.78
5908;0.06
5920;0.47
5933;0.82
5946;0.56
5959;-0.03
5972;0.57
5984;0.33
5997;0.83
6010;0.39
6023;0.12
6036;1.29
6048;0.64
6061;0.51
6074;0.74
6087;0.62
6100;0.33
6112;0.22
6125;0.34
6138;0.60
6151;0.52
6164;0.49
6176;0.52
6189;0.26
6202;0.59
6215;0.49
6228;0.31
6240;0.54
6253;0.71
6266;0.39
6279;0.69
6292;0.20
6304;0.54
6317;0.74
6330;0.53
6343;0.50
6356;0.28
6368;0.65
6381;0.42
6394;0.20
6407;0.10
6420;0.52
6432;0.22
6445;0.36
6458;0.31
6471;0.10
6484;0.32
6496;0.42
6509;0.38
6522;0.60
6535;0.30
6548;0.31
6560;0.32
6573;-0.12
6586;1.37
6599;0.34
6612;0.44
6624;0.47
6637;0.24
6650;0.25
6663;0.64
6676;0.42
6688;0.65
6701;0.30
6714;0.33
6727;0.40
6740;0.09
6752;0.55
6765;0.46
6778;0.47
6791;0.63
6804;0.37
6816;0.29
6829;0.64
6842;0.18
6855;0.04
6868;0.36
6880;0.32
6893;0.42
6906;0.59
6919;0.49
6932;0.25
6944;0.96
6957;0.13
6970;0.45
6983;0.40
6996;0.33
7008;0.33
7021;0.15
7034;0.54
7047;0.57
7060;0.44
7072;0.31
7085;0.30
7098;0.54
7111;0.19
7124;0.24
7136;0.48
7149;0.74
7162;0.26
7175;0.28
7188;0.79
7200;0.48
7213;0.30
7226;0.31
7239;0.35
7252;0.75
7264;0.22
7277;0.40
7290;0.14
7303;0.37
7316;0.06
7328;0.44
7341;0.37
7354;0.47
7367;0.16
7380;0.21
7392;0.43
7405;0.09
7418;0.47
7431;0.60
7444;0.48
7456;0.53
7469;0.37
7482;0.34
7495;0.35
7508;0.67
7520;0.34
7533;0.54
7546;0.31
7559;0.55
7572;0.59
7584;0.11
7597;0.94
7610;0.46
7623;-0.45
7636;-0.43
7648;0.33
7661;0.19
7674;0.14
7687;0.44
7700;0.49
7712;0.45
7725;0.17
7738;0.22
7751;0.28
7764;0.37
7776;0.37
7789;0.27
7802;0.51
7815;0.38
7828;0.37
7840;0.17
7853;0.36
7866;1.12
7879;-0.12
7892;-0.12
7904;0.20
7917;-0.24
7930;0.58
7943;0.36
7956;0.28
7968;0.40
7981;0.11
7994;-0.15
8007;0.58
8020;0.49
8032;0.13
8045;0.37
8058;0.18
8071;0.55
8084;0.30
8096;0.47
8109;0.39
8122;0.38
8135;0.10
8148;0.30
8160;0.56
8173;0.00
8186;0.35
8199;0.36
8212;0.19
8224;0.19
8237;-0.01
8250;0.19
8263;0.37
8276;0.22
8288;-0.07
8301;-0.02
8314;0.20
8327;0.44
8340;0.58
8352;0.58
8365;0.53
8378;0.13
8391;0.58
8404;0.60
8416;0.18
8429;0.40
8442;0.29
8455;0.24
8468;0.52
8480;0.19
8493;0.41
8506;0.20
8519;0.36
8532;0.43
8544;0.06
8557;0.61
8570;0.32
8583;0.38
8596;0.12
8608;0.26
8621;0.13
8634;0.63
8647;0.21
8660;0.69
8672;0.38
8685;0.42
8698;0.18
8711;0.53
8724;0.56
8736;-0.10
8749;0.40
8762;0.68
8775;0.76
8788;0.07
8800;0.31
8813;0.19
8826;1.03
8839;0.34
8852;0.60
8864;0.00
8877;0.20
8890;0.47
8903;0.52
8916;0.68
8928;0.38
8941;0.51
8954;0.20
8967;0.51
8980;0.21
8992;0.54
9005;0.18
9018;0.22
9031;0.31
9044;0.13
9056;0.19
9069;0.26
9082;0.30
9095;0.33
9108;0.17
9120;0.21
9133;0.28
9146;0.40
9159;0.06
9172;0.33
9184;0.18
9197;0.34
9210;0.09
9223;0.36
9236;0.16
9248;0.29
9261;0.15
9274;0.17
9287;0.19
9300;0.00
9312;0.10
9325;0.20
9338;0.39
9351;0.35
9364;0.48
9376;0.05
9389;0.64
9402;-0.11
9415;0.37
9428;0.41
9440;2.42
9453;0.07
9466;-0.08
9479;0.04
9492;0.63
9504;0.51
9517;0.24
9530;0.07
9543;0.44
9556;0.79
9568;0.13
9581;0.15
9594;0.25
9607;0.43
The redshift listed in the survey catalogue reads 0.314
